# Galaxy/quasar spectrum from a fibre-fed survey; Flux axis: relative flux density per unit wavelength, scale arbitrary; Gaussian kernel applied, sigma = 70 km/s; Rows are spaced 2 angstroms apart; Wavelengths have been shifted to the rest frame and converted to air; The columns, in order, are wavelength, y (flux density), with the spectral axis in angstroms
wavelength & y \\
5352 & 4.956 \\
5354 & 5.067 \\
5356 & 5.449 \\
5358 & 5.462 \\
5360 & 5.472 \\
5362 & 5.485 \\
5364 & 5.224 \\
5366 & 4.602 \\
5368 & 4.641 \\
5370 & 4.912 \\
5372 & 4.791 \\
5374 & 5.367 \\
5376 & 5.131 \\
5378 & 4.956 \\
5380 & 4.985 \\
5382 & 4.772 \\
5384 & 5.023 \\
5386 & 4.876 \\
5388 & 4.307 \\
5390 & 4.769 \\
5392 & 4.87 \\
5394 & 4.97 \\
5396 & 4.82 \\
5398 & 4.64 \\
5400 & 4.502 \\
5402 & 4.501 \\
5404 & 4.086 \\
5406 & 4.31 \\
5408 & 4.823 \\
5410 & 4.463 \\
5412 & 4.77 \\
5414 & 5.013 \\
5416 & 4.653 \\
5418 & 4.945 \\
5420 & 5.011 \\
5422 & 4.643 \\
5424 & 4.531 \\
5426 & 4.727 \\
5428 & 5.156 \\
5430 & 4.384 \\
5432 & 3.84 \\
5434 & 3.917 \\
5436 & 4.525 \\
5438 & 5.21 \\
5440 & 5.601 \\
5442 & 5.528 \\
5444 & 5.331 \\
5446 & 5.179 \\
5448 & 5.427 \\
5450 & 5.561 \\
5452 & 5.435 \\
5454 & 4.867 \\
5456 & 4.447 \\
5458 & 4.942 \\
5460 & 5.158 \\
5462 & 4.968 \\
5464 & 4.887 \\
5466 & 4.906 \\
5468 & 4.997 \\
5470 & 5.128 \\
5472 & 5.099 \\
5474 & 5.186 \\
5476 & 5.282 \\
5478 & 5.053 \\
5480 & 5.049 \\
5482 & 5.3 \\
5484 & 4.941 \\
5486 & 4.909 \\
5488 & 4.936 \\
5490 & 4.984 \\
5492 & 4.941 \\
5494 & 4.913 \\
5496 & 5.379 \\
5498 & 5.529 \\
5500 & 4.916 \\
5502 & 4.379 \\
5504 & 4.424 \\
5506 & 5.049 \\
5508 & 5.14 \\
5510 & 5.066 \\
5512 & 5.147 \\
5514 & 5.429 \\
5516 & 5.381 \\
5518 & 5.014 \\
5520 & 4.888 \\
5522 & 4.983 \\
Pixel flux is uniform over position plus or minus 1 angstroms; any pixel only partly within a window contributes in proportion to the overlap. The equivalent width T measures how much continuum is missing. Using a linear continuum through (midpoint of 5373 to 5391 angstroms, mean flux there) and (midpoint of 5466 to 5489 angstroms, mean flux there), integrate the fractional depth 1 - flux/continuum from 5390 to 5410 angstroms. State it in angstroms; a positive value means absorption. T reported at 1.32 angstroms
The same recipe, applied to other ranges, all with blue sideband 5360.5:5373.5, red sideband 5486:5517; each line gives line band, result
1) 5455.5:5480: 0.0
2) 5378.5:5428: 2.7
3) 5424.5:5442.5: 1.0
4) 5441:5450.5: -0.7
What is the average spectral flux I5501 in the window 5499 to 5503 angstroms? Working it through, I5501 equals 4.65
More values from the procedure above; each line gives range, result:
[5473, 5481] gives 5.14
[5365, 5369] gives 4.62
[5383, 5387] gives 4.95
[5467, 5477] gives 5.14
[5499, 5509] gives 4.78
